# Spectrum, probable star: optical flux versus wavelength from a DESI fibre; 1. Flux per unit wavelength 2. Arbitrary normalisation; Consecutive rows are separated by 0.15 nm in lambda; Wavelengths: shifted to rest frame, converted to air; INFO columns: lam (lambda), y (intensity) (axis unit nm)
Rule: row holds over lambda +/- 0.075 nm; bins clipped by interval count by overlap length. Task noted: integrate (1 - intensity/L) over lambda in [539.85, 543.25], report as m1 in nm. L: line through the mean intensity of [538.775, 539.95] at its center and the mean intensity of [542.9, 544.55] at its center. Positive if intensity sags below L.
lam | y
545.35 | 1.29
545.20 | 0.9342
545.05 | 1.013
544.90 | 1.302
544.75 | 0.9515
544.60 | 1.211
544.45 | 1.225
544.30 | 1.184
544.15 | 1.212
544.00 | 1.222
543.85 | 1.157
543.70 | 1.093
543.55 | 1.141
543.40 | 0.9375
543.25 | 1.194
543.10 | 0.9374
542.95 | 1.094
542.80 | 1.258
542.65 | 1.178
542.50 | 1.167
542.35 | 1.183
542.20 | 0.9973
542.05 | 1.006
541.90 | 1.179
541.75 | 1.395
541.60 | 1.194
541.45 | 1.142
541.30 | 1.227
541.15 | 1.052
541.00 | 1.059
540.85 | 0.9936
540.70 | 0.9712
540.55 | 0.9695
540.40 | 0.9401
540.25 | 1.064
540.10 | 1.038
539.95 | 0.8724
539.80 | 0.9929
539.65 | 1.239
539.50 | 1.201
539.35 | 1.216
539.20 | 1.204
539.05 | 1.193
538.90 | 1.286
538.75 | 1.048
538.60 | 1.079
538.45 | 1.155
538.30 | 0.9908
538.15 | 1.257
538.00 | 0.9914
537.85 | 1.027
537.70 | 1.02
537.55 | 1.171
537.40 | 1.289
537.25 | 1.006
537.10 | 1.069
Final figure 0.17 nm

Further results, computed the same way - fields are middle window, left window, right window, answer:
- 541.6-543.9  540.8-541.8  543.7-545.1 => 0.052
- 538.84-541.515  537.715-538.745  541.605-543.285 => 0.041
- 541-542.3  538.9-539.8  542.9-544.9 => 0.020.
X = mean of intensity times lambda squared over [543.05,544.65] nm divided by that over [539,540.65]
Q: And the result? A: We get 1.1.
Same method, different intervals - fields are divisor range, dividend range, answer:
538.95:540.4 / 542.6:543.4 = 1.02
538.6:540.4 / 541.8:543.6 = 1.01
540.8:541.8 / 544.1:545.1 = 1.02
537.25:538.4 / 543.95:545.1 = 1.09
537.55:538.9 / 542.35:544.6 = 1.07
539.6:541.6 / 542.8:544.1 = 1.07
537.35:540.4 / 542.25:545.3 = 1.04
